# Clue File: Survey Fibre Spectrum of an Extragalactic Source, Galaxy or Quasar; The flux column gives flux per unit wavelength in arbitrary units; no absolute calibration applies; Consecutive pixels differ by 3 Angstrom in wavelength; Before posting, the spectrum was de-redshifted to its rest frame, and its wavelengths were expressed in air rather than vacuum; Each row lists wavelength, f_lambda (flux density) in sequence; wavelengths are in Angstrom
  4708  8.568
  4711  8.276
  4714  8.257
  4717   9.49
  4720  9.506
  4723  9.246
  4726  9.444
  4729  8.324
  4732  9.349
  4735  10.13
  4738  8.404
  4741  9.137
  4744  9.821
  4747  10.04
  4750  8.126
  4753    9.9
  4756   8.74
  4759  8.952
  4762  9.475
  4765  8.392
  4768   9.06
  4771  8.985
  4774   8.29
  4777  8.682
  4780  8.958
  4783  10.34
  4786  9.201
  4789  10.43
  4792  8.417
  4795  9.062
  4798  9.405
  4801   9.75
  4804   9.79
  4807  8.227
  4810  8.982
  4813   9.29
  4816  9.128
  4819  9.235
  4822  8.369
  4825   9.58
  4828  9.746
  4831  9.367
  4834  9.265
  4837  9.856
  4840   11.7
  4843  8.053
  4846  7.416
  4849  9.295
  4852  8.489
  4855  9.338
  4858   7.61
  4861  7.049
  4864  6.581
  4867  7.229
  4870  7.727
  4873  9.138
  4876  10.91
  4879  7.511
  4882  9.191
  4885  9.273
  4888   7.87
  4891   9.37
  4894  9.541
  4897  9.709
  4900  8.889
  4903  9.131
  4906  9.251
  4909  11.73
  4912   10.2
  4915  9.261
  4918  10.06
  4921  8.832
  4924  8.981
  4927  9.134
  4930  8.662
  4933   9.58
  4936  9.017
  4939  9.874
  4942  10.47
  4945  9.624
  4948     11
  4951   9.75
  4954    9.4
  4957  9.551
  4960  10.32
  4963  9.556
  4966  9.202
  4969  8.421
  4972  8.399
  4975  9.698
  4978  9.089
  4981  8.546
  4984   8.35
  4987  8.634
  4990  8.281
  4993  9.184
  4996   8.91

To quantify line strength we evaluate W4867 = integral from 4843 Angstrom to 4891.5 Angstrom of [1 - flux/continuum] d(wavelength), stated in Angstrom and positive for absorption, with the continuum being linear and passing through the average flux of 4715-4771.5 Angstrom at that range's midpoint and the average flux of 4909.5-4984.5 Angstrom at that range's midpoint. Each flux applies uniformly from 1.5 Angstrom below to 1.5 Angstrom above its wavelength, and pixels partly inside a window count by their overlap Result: 5.2 Angstrom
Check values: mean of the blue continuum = 9.18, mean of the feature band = 8.34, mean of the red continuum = 9.44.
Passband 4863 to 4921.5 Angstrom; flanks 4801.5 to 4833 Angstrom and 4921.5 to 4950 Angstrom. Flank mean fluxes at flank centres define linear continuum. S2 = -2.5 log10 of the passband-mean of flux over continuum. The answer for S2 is 0.040 mag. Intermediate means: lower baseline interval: 9.19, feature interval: 9.1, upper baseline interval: 9.57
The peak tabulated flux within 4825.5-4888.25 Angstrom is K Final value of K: 11.7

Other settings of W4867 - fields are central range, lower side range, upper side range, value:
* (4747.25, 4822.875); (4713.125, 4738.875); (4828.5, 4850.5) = 1.0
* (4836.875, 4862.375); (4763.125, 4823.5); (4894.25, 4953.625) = 1.7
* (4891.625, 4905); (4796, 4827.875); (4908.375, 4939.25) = 0.2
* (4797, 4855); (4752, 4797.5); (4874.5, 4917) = 0.3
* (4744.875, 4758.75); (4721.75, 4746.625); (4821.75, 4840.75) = 0.2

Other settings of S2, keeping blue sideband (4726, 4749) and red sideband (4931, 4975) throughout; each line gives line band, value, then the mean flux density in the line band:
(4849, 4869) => 0.20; 7.83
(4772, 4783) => 0.05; 8.89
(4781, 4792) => -0.04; 9.73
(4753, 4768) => 0.04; 9.01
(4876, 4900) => 0.05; 9.05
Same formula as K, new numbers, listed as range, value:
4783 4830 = 10.43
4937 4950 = 11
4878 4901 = 9.709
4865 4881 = 10.91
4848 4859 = 9.338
